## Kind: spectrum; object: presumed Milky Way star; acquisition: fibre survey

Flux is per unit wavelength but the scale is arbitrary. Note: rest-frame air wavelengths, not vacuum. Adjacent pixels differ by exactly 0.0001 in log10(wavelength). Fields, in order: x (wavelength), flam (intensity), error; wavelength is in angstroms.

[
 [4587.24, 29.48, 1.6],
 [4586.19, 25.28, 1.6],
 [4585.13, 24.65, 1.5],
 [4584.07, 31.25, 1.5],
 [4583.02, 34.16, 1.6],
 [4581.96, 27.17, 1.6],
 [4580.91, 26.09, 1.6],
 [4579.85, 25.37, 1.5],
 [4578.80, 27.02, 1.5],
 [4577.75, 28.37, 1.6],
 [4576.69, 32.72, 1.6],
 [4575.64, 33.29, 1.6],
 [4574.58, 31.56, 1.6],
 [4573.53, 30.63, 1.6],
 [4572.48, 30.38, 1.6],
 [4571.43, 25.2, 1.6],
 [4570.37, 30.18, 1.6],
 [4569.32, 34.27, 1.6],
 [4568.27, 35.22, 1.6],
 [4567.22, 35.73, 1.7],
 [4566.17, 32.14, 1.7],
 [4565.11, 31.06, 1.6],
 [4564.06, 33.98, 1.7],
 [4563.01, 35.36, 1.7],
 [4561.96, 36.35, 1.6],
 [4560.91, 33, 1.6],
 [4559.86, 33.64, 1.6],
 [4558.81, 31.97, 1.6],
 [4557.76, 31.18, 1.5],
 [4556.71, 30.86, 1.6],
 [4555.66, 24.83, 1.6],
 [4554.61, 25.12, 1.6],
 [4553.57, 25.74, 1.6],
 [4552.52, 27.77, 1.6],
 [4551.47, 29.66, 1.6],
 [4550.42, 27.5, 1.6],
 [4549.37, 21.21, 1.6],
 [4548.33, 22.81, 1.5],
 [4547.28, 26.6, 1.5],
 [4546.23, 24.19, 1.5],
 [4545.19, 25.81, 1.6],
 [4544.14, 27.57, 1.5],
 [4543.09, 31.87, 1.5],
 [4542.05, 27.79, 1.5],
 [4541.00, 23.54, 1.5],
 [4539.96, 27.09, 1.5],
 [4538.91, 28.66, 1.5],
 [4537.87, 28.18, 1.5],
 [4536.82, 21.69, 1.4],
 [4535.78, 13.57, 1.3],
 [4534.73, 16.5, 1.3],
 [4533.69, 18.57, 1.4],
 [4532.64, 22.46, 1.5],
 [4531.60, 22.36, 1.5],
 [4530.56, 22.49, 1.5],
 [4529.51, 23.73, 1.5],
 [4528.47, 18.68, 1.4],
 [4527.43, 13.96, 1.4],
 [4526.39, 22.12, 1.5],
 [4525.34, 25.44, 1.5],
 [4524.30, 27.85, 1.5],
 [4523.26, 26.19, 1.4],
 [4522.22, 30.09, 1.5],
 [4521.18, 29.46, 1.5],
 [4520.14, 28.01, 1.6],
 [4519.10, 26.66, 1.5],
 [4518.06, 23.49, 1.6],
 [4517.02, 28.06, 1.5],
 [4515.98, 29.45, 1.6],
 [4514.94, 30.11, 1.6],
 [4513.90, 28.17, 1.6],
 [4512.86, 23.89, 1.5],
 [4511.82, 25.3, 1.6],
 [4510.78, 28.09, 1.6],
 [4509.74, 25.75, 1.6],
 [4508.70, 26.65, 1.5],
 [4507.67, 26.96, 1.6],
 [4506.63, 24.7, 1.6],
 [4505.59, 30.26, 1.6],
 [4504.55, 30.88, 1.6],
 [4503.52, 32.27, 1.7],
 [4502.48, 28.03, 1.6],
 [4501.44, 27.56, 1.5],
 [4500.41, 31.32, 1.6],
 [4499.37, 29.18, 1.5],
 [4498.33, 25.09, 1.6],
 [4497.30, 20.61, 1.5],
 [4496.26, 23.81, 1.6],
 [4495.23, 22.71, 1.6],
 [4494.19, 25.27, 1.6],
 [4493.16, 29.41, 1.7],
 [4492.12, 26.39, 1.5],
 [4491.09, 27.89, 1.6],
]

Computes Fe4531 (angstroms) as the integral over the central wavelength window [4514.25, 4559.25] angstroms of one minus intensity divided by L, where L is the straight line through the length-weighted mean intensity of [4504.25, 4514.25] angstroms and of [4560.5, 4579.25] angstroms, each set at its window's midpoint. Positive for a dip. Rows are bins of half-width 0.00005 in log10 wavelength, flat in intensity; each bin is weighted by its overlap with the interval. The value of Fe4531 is 6.0 angstroms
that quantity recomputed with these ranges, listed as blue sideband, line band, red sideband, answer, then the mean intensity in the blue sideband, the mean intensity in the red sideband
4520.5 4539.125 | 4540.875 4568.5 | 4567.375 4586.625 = -2.9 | 22.8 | 29.7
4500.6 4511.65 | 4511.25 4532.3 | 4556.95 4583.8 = 2.7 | 28.1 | 31.4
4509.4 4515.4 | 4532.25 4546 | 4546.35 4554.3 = 1.0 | 26.9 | 25.8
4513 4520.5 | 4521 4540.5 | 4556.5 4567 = 4.1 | 27.5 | 33.1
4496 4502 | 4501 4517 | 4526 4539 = -2.1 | 26.4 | 20.7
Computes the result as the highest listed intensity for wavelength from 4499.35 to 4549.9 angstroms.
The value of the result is 32.27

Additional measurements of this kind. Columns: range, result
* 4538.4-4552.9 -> 31.87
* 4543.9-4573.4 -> 36.35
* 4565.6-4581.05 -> 35.73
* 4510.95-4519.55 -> 30.11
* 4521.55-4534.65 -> 30.09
